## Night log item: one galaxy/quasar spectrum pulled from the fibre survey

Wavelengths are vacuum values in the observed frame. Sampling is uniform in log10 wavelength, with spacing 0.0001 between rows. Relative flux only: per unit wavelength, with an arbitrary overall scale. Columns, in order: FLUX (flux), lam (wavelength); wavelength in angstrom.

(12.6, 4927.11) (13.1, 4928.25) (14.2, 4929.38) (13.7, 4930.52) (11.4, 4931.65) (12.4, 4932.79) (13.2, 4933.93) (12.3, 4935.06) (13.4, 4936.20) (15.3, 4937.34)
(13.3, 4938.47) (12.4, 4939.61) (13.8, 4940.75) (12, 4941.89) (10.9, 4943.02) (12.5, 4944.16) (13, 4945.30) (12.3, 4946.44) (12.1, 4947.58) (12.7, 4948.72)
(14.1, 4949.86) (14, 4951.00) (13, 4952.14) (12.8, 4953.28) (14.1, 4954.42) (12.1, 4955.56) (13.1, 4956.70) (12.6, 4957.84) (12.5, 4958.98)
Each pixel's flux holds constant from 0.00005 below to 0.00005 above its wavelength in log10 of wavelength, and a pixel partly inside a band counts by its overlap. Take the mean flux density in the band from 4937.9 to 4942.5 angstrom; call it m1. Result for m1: 12.9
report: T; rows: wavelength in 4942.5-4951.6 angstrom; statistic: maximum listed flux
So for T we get 14.1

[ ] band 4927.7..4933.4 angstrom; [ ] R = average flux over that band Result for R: 13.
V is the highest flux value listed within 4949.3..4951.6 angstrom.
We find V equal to 14.1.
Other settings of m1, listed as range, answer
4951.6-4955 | 13.3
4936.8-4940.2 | 13.7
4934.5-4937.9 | 13.6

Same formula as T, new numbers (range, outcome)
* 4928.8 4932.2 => 14.2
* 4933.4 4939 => 15.3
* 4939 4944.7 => 13.8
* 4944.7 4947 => 13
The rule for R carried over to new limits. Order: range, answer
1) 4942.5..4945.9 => 12.1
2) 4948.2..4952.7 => 13.5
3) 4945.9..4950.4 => 12.8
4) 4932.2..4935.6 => 12.6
